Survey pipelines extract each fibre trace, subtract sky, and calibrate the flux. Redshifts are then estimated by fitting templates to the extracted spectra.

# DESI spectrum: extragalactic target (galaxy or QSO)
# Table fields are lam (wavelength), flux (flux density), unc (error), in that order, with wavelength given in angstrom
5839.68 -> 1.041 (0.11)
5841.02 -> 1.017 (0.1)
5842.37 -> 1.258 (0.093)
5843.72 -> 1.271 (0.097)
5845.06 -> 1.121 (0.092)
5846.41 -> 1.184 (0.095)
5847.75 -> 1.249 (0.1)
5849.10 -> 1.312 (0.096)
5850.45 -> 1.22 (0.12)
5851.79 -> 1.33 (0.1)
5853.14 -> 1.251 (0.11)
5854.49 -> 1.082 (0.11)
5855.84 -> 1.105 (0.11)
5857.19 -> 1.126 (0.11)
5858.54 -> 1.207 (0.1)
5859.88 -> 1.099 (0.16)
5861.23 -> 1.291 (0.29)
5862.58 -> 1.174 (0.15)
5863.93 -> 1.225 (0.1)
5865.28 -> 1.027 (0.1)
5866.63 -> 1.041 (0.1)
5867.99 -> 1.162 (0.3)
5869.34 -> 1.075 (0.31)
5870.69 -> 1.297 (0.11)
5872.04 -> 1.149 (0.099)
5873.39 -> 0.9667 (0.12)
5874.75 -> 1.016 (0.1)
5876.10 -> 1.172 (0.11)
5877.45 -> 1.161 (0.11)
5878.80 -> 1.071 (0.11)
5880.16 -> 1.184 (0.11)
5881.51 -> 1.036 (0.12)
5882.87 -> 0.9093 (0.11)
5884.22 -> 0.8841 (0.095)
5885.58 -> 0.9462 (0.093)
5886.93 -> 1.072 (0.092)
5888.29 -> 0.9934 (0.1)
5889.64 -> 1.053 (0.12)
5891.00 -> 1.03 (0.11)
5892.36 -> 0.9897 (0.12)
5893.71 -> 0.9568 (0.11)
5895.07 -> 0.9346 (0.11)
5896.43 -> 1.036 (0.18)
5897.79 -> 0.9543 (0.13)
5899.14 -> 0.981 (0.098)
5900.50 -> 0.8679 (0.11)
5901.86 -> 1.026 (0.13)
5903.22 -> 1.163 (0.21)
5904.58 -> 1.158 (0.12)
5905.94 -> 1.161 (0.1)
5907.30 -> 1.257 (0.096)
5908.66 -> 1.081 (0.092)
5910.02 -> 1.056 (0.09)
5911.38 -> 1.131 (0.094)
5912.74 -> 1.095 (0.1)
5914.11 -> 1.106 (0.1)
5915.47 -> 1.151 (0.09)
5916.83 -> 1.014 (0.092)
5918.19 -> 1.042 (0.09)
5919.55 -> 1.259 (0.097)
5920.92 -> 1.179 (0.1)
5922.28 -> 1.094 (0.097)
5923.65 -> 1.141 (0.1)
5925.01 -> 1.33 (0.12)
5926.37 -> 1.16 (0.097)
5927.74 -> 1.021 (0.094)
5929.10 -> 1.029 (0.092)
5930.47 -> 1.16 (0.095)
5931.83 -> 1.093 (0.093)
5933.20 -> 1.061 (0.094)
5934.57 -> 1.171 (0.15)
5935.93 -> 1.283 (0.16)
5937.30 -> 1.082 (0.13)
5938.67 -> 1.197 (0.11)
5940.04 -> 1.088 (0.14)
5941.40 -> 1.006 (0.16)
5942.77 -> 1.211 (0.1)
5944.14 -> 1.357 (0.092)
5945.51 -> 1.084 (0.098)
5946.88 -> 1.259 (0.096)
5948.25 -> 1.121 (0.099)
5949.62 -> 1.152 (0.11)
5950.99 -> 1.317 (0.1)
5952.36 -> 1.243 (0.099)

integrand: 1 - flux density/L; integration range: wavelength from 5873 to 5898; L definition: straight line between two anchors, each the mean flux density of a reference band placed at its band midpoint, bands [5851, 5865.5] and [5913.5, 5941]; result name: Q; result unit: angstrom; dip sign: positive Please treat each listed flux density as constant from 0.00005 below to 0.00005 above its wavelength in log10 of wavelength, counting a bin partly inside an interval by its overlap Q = 3.0 angstrom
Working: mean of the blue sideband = 1.18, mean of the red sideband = 1.13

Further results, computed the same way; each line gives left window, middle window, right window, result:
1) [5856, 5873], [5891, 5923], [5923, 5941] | 2.0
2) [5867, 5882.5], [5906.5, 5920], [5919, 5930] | 0.3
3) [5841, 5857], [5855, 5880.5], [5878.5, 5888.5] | -0.8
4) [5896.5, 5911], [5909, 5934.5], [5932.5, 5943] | -0.3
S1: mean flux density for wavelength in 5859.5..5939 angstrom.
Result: 1.09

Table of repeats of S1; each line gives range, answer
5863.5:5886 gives 1.08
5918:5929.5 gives 1.15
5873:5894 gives 1.03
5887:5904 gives 1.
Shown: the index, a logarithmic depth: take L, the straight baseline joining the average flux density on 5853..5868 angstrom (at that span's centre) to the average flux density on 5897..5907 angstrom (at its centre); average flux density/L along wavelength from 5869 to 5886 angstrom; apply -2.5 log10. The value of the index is 0.04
